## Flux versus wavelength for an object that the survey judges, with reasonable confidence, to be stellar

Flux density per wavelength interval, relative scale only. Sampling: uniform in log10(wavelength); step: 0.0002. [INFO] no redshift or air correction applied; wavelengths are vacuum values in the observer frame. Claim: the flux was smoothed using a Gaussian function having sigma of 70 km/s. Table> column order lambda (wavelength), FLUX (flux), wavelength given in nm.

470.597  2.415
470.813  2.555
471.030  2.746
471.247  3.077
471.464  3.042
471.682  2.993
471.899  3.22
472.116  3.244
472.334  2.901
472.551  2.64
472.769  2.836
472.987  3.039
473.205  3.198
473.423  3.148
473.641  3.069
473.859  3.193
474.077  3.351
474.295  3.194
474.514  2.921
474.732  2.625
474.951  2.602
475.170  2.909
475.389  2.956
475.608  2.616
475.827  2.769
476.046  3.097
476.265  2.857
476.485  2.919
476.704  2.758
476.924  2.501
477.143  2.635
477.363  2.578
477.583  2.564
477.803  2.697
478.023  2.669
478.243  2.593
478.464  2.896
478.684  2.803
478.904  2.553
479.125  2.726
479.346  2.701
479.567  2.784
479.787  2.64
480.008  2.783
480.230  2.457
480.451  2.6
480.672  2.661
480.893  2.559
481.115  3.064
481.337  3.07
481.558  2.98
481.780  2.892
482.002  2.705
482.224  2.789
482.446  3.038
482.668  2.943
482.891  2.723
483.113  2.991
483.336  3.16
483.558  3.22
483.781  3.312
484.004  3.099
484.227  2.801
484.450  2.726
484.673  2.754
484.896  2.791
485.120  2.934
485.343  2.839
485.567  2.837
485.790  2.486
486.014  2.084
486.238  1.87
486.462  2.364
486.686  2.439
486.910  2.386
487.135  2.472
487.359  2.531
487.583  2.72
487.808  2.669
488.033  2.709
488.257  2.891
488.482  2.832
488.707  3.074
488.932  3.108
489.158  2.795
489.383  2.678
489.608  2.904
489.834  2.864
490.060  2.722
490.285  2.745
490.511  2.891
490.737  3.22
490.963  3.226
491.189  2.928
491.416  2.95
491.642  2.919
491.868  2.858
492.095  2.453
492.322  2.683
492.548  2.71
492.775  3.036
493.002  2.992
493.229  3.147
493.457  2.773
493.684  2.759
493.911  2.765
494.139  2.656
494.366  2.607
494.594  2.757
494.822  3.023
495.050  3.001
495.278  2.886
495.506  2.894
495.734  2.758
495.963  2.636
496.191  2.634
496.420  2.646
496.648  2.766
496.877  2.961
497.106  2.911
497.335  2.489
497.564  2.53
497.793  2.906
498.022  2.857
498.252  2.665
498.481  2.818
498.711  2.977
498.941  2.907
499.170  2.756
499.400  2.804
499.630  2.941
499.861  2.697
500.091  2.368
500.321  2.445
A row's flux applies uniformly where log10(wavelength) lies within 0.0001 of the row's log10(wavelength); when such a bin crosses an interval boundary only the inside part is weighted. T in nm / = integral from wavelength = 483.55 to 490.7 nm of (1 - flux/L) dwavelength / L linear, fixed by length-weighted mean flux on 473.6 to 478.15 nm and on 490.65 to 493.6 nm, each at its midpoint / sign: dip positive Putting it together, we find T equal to 0.37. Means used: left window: 2.83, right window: 2.91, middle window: 2.73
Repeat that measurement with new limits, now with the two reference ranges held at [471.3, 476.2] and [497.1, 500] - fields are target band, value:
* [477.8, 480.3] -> 0.21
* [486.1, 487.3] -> 0.24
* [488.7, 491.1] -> -0.06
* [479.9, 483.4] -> 0.10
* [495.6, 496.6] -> 0.04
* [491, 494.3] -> -0.01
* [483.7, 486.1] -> 0.09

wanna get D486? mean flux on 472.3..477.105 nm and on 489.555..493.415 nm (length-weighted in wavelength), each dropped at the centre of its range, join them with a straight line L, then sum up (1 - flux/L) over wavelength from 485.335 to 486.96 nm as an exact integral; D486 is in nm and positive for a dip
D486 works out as 0.287 nm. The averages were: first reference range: 2.91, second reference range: 2.89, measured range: 2.39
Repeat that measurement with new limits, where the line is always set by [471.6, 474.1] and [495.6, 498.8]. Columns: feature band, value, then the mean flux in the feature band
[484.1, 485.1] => 0.04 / 2.79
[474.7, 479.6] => 0.45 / 2.73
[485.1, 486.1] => 0.10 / 2.62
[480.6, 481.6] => 0.03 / 2.87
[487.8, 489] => -0.01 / 2.89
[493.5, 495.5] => -0.02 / 2.81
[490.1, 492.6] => -0.04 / 2.87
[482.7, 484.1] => -0.07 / 3.08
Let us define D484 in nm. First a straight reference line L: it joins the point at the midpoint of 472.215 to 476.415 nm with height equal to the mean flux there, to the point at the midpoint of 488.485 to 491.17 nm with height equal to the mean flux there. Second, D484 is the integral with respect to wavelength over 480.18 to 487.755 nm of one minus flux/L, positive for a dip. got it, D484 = 0.484 nm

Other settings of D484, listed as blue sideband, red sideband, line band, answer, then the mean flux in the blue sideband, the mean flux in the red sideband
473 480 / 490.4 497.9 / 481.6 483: -0.01 nm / 2.83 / 2.83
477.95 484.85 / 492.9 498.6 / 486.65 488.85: 0.10 nm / 2.83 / 2.79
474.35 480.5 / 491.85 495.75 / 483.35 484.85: -0.12 nm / 2.73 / 2.82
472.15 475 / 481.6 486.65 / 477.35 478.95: 0.12 nm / 2.99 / 2.79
